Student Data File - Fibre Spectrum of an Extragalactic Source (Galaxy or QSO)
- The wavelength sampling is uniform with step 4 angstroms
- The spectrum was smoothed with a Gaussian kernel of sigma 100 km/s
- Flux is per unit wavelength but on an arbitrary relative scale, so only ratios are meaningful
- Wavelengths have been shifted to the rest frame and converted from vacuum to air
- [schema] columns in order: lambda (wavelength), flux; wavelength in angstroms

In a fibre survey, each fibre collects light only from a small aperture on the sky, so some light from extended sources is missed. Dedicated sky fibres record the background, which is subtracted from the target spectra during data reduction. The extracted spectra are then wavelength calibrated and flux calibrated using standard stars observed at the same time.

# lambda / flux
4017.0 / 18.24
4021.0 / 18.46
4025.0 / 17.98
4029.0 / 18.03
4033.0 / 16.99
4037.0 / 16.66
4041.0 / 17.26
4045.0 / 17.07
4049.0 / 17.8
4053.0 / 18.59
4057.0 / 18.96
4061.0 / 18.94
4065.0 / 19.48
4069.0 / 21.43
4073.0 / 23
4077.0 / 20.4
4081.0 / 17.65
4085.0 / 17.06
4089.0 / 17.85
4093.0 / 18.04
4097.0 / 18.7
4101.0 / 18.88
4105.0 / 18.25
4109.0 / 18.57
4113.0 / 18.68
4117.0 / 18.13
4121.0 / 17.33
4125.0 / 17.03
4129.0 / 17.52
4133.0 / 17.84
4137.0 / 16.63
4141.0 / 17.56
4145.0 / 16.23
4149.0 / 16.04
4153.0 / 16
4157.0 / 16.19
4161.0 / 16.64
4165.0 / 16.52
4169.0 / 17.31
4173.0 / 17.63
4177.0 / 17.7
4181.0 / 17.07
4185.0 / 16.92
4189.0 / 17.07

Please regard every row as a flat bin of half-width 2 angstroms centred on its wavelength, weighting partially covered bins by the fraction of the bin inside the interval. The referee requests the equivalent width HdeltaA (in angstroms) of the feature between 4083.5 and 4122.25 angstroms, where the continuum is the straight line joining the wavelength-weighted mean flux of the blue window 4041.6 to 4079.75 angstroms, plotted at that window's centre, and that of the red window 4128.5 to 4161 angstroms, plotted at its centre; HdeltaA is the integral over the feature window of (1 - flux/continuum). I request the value -0.30 angstroms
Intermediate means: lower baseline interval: 19.4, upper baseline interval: 16.7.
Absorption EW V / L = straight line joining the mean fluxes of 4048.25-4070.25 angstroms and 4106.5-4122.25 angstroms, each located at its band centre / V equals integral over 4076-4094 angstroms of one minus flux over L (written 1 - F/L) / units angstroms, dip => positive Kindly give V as 0.6 angstroms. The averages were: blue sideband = 19.2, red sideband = 18.2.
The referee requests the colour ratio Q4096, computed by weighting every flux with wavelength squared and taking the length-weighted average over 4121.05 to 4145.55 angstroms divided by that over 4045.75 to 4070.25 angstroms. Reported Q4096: 0.94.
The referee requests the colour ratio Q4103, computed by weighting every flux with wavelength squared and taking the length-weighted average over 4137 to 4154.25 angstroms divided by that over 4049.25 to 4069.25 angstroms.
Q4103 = 0.90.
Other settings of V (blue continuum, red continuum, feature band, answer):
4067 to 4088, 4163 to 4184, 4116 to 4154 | 2.6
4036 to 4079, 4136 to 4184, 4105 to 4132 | -0.3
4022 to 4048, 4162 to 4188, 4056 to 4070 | -1.8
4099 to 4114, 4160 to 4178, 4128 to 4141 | 0.4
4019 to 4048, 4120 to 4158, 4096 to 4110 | -1.3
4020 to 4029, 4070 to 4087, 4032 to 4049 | 1.4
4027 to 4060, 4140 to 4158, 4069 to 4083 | -2.6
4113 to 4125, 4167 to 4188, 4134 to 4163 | 1.7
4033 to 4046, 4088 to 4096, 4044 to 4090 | -4.0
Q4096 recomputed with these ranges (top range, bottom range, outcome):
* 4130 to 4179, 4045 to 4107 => 0.93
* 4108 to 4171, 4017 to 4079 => 0.96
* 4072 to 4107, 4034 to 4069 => 1.05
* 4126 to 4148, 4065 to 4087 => 0.89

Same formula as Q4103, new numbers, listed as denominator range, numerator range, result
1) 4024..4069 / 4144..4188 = 0.98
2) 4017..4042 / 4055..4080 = 1.17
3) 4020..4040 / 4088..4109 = 1.08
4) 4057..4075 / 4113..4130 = 0.88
